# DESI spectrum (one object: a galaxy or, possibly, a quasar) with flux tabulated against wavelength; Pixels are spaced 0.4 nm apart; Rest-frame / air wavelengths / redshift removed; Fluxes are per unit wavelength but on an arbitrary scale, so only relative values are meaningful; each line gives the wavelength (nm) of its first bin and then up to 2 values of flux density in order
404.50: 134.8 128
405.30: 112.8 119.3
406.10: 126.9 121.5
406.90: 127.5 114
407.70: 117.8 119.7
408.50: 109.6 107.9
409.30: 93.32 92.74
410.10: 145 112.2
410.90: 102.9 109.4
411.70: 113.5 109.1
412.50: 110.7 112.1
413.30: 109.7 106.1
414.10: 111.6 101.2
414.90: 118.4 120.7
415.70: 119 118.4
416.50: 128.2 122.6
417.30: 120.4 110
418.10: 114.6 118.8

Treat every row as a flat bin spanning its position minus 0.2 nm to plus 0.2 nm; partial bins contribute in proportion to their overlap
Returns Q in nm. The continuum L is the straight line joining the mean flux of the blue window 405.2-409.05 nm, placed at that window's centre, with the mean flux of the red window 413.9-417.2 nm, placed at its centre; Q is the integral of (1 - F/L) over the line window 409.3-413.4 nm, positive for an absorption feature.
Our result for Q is 0.24 nm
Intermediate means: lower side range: 118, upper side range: 118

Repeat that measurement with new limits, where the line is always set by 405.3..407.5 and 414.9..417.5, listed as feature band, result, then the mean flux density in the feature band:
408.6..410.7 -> 0.19 nm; 110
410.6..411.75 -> 0.12 nm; 108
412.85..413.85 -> 0.10 nm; 109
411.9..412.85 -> 0.09 nm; 110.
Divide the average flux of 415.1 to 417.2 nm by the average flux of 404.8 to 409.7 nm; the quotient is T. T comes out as 1.06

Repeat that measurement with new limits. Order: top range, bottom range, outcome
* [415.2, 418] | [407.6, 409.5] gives 1.10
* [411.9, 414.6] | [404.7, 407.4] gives 0.89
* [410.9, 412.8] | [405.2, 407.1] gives 0.90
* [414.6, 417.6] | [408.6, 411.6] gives 1.10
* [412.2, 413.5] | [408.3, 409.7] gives 1.08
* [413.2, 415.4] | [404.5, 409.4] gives 0.94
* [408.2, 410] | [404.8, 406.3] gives 0.86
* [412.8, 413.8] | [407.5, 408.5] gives 0.94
